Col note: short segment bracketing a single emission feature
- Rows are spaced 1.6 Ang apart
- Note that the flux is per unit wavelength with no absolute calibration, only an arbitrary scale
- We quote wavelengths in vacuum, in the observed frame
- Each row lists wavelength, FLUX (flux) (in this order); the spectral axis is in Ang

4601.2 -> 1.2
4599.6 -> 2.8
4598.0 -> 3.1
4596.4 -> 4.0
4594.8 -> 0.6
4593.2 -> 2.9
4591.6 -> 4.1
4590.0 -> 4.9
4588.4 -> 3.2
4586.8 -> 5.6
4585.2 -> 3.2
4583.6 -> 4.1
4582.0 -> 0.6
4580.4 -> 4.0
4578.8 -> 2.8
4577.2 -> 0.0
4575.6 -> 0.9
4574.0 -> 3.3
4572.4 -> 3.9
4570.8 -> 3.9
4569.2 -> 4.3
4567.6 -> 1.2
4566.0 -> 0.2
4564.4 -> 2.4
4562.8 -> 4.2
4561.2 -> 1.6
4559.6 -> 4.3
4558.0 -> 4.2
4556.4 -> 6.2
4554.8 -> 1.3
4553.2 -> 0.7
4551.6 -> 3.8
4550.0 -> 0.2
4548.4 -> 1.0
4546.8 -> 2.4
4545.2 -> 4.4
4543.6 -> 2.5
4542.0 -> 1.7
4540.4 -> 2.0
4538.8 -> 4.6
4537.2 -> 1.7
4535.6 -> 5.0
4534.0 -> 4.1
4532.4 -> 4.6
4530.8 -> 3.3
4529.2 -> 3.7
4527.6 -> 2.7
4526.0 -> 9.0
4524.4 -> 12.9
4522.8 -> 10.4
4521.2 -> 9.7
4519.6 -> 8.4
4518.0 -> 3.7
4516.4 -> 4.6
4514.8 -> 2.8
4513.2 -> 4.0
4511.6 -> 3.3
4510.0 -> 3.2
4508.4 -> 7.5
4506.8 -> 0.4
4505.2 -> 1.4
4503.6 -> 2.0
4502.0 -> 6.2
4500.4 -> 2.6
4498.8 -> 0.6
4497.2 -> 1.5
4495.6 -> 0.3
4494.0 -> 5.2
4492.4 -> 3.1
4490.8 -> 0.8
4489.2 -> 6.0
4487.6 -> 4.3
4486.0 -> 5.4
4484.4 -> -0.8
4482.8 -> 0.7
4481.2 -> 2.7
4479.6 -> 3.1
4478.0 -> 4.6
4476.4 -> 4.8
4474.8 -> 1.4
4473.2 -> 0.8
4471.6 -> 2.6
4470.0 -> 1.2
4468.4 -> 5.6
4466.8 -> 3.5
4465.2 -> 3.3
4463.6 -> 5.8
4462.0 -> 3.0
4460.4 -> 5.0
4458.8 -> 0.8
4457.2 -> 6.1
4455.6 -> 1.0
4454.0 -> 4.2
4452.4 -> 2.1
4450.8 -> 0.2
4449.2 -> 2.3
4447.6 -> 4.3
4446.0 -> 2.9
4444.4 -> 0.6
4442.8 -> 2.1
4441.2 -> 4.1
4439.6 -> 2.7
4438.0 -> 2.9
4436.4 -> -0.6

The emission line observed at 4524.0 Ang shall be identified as [O II] 3727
